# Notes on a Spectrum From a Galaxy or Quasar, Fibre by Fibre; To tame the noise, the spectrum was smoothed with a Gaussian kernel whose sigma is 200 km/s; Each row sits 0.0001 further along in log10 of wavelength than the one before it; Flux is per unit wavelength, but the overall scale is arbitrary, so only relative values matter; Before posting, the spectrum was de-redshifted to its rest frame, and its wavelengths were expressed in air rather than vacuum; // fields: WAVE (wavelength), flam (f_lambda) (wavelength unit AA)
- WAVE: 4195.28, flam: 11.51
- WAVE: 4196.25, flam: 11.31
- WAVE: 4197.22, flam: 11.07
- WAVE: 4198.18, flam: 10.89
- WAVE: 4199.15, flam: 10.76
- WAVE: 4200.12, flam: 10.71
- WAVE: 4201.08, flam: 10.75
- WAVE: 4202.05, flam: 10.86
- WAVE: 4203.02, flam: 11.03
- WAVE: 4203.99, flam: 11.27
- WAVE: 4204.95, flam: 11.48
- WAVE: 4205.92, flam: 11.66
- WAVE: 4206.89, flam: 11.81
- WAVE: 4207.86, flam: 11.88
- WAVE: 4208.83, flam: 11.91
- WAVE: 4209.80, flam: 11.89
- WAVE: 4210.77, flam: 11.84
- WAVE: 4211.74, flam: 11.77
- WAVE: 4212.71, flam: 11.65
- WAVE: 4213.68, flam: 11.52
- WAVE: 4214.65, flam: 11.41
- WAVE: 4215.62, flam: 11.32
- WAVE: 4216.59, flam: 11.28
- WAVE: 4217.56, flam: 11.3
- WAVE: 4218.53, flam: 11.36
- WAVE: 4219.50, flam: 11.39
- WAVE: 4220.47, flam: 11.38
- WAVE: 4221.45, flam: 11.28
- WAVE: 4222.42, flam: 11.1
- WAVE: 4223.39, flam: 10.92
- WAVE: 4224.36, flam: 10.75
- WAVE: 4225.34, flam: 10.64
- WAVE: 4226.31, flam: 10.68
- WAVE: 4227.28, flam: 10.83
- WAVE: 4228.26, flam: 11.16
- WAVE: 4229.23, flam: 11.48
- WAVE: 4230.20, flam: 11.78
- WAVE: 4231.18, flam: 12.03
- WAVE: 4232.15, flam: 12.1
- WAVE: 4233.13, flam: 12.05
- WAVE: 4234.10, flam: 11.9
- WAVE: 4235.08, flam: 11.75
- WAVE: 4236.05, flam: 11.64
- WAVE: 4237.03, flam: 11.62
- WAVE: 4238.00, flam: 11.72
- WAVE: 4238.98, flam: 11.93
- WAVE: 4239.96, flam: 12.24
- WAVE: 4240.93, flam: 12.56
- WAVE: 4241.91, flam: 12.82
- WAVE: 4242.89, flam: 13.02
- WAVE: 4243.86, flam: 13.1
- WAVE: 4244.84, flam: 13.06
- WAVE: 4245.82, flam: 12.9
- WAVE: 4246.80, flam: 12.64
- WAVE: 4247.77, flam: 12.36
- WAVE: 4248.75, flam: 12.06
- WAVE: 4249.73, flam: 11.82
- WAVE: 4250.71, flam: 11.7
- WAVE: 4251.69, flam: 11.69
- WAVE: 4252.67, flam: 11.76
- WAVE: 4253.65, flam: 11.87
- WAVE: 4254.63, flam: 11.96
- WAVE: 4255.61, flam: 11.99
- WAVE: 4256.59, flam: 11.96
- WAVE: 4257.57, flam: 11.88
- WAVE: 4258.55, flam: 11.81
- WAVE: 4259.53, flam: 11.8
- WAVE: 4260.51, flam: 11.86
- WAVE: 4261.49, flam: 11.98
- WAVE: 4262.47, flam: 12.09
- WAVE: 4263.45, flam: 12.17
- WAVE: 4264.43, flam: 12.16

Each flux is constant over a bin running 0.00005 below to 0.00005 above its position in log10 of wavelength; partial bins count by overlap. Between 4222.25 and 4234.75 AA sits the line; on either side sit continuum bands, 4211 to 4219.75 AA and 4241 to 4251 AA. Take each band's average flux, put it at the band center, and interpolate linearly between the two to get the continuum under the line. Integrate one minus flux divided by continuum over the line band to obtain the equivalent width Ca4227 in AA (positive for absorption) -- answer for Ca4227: 0.61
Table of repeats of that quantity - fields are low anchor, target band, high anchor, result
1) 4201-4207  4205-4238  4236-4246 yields 0.89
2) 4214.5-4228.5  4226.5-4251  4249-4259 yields -1.23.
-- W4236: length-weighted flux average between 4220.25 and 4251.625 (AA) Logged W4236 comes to 11.8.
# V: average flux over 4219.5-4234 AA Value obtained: 11.3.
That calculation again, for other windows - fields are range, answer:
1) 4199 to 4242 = 11.5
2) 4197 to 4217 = 11.4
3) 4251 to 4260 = 11.9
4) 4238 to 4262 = 12.2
